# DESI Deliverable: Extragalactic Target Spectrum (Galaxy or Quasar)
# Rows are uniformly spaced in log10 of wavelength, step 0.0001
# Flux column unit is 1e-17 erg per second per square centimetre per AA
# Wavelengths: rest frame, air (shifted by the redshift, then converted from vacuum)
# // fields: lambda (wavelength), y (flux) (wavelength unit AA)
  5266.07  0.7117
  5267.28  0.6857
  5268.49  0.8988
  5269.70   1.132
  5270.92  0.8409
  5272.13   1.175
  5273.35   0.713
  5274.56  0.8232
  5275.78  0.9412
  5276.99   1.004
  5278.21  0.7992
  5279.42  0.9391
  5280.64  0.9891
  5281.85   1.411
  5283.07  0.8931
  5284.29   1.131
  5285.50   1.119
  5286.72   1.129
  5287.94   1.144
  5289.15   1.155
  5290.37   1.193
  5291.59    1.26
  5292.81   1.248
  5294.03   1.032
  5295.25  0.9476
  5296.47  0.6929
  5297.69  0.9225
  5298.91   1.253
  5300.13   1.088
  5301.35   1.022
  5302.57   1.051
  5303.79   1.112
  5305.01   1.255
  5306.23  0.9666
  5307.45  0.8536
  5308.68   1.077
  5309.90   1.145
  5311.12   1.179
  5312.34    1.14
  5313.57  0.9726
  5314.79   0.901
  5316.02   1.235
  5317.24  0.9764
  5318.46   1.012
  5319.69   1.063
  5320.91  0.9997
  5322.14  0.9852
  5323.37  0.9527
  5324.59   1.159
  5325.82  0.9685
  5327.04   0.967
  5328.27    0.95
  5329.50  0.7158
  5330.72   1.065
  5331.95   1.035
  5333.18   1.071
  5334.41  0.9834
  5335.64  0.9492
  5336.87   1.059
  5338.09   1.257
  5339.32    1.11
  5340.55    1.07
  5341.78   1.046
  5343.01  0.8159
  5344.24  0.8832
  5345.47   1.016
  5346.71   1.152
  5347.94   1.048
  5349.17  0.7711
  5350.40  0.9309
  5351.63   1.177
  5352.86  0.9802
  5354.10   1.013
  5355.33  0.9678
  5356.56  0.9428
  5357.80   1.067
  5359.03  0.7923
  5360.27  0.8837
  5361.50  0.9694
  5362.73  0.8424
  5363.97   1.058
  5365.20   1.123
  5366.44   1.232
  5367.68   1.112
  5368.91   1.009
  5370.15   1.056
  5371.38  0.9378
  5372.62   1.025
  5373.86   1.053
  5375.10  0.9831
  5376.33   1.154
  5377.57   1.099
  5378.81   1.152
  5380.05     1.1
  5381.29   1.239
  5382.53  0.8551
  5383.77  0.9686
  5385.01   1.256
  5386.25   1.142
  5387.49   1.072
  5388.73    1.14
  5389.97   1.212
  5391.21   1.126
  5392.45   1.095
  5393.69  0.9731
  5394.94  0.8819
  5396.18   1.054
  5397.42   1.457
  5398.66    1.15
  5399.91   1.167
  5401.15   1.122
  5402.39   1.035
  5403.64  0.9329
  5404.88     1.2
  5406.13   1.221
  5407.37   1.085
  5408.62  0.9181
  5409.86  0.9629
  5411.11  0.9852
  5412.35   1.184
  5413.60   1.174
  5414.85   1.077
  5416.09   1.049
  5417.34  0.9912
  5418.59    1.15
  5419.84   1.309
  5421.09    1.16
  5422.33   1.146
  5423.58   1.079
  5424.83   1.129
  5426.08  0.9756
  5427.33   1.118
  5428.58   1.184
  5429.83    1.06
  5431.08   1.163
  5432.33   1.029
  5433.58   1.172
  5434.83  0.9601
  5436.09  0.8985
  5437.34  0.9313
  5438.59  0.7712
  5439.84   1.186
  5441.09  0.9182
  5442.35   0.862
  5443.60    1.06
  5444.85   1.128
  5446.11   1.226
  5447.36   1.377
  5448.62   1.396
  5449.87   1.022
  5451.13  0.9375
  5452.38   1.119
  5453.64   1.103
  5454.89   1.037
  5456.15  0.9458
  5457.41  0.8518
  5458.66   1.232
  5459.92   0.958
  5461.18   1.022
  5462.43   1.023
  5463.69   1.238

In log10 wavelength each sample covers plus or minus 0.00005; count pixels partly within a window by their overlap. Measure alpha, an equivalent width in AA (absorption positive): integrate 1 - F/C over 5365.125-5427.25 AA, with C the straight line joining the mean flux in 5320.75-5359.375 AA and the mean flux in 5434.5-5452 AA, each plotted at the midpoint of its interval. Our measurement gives -4.1 AA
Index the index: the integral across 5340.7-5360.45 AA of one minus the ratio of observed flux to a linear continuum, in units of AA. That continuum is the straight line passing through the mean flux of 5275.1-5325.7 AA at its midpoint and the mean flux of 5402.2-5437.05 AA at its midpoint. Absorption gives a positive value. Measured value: 1.8 AA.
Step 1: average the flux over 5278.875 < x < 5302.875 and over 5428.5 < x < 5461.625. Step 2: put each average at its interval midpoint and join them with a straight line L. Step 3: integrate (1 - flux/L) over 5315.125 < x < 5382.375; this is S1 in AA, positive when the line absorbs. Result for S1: 3.2 AA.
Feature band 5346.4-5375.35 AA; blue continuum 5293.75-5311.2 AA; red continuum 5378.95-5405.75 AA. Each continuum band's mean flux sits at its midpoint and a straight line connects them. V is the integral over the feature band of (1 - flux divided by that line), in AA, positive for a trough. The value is 2.1 AA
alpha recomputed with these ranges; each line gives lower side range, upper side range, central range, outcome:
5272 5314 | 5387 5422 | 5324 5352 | 1.7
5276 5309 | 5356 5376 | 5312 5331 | 0.7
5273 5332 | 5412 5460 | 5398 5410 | -0.2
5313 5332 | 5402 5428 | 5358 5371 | 0.4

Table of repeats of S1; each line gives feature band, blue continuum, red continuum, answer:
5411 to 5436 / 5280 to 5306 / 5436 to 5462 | -1.1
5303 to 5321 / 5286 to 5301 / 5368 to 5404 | 0.4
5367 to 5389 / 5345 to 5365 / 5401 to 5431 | -1.1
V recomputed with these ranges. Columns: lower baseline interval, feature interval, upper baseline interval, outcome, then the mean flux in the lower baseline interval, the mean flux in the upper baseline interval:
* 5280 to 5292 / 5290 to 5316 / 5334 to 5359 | 0.88 AA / 1.14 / 1.01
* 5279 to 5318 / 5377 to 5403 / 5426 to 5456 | -0.93 AA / 1.08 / 1.07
